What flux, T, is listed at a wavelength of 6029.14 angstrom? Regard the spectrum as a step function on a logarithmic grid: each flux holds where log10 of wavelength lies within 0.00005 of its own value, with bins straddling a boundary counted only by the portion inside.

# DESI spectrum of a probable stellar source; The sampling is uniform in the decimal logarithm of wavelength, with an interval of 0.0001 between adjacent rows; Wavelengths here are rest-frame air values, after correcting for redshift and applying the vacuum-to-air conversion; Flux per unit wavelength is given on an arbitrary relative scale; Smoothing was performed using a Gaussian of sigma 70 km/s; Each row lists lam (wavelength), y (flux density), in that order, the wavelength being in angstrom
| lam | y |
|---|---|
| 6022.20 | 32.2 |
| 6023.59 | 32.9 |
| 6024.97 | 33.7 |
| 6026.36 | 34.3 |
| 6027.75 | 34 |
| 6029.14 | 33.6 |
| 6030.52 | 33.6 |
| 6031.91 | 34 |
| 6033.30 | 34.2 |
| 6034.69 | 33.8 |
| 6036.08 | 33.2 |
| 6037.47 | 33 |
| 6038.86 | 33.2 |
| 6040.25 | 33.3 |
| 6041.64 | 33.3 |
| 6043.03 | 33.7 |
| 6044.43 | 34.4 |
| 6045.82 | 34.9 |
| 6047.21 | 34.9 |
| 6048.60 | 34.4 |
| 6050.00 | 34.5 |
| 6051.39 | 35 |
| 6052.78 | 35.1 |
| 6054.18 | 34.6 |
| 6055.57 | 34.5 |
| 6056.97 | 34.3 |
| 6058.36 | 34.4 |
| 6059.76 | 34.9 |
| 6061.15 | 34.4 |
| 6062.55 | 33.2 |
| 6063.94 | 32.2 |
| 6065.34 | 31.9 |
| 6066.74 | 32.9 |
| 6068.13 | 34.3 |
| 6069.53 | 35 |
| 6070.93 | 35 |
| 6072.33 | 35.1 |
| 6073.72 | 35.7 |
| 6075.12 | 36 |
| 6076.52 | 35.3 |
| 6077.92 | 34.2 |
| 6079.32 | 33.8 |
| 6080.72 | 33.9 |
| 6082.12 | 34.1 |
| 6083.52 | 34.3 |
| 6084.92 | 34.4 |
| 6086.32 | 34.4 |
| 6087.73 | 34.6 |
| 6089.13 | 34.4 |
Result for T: 33.6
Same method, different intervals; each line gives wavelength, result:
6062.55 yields 33.2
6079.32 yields 33.8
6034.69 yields 33.8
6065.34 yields 31.9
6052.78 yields 35.1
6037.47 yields 33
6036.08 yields 33.2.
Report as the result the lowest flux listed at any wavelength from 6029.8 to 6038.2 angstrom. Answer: 33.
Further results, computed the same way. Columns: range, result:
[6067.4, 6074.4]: 34.3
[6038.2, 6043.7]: 33.2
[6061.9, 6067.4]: 31.9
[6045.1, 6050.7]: 34.4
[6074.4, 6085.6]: 33.8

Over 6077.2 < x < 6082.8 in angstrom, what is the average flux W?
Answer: 34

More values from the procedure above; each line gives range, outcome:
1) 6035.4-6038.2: 33.1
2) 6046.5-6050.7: 34.6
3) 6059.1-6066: 33.3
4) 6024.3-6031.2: 33.8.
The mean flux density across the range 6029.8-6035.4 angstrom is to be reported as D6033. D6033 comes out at 33.9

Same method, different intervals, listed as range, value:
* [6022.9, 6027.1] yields 33.7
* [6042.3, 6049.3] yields 34.4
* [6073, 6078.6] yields 35.3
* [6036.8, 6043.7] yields 33.3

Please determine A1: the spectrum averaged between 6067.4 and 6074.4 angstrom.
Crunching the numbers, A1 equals 35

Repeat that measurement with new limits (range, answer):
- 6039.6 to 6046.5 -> 33.9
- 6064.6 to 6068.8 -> 33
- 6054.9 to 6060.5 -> 34.5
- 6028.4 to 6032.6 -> 33.8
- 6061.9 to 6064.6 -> 32.8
